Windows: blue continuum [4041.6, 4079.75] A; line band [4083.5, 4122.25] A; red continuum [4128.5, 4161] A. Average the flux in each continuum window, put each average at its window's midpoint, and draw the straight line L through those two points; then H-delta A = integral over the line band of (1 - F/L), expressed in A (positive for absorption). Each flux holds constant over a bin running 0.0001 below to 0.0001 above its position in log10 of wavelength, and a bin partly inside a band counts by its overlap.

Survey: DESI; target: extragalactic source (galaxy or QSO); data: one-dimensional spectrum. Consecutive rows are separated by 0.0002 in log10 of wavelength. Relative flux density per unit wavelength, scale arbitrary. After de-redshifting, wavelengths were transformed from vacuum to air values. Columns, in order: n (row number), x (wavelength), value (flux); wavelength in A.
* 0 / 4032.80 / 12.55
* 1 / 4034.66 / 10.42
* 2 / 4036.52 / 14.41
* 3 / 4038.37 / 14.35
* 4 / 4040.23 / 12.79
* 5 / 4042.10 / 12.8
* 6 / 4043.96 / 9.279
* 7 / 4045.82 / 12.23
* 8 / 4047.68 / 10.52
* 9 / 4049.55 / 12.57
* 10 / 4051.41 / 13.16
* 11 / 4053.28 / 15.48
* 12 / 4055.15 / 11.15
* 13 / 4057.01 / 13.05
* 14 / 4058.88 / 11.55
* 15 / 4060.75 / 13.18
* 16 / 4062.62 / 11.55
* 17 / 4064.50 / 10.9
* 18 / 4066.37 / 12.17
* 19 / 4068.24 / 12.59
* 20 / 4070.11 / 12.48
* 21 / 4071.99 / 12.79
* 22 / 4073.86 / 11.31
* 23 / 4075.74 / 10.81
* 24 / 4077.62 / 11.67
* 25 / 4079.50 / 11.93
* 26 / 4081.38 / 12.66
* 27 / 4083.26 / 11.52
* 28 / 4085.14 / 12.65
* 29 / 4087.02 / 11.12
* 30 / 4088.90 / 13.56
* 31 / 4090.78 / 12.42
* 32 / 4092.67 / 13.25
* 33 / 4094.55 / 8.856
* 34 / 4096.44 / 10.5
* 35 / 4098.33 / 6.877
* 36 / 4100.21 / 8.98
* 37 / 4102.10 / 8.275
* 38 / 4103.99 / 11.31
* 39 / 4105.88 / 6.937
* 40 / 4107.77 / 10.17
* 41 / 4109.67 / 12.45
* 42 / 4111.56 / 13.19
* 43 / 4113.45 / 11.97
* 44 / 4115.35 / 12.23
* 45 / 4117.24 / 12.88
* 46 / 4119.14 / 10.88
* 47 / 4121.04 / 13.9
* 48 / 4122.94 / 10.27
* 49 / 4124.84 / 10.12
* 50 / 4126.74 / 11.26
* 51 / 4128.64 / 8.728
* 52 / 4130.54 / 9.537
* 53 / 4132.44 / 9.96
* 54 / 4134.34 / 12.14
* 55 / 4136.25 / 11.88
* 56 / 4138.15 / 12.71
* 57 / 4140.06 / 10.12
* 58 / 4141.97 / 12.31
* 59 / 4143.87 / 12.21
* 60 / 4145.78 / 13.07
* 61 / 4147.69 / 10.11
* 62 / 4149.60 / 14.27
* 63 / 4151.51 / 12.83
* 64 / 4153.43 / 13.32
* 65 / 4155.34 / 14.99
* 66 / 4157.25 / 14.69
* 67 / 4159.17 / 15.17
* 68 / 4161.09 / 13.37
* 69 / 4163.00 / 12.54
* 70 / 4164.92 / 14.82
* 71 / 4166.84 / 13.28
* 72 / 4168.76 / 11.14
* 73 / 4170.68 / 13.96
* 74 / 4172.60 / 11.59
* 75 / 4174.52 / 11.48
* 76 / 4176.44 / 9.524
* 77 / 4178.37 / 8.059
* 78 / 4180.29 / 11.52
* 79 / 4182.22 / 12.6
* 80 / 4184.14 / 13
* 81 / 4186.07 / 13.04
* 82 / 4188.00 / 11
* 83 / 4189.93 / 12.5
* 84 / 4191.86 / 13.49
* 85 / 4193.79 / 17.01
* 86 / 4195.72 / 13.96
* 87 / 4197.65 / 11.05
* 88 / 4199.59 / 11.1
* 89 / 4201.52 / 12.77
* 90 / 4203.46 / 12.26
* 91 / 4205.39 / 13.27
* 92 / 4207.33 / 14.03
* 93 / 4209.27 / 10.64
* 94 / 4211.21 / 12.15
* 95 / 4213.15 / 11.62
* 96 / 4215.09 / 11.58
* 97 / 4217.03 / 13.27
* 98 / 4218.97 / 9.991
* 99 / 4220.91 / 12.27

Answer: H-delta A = 3.4 A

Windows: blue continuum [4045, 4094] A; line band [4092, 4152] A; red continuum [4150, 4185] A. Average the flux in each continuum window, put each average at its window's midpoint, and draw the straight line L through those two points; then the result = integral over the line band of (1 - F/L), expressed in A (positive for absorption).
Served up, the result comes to 6.8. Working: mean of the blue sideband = 12.2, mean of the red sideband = 12.7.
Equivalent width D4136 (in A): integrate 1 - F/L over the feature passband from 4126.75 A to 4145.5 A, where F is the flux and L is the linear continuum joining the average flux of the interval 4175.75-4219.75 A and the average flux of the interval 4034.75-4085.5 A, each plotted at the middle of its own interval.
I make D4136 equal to 1.6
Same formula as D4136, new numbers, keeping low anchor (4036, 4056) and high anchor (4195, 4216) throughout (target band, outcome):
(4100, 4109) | 2.31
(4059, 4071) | 0.42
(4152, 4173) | -2.16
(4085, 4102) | 2.42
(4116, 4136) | 2.22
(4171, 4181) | 1.34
